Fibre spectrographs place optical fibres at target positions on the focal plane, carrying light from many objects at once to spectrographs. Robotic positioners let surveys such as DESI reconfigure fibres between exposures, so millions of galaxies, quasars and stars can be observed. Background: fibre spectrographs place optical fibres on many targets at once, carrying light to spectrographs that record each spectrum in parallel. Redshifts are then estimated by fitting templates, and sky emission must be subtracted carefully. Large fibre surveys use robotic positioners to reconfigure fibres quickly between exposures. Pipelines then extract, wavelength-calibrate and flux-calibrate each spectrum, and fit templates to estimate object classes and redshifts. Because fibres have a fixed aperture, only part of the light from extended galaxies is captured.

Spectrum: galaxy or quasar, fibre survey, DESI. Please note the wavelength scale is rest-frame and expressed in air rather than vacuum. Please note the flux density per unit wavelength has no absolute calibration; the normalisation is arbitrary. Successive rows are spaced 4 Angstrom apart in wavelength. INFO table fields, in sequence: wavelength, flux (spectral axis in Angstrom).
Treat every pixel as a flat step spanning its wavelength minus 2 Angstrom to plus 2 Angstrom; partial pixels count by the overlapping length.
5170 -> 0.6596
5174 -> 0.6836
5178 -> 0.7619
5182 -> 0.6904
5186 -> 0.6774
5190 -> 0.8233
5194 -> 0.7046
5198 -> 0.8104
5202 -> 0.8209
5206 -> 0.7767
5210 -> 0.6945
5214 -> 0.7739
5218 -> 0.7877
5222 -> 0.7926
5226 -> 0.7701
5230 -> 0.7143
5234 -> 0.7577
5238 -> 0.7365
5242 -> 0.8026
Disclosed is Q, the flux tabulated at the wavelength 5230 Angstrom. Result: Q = 0.7143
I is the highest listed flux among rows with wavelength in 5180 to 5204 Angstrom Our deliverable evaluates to 0.8233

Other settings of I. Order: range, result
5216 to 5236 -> 0.7926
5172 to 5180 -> 0.7619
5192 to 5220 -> 0.8209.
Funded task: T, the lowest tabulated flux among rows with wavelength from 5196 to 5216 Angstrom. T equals 0.6945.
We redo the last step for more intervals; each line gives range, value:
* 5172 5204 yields 0.6774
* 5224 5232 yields 0.7143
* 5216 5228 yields 0.7701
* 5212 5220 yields 0.7739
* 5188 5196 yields 0.7046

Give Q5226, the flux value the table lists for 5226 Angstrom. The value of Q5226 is 0.7701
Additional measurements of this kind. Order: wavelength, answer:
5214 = 0.7739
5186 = 0.6774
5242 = 0.8026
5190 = 0.8233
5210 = 0.6945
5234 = 0.7577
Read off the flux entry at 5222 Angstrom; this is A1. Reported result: 0.7926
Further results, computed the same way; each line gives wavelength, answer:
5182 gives 0.6904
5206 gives 0.7767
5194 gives 0.7046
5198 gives 0.8104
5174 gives 0.6836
